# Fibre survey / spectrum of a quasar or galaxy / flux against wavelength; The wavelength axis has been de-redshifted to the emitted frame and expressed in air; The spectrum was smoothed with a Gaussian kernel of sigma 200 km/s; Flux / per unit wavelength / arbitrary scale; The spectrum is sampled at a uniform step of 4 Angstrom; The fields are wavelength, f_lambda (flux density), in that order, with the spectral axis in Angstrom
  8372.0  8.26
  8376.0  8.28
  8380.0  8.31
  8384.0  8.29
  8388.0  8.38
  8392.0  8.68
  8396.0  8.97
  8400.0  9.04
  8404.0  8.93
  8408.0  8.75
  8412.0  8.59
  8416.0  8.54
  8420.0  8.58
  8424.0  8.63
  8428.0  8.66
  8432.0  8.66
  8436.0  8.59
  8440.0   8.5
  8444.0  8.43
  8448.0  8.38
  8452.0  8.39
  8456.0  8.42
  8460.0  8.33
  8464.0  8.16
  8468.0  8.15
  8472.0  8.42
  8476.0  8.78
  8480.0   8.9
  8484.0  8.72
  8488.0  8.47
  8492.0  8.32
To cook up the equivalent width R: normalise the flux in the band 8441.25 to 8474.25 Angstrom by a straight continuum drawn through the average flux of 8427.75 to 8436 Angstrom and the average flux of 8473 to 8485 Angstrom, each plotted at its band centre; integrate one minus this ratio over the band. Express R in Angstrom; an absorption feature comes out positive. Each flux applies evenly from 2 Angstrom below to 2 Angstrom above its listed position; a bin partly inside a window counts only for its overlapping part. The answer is 1.4 Angstrom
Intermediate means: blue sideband 8.64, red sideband 8.78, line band 8.34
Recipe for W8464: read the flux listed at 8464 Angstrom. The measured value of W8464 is 8.16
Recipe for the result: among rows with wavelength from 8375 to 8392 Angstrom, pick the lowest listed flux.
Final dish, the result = 8.28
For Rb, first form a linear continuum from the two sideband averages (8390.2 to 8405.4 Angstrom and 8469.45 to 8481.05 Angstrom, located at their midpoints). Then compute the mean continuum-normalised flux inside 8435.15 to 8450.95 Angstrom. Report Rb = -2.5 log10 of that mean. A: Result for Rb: 0.04 mag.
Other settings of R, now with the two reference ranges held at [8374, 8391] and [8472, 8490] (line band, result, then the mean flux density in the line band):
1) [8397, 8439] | -1.2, 8.7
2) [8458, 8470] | 0.6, 8.21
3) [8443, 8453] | 0.2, 8.4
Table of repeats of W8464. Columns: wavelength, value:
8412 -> 8.59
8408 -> 8.75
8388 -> 8.38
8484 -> 8.72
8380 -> 8.31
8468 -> 8.15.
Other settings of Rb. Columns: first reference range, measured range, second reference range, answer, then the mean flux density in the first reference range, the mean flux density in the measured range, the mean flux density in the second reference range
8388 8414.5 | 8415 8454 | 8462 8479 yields 0.01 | 8.79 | 8.54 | 8.41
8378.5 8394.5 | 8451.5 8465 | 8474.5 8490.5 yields 0.04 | 8.44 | 8.33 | 8.7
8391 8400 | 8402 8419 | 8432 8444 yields 0.01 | 8.89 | 8.7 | 8.54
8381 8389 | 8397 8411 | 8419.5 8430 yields -0.05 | 8.33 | 8.89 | 8.63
